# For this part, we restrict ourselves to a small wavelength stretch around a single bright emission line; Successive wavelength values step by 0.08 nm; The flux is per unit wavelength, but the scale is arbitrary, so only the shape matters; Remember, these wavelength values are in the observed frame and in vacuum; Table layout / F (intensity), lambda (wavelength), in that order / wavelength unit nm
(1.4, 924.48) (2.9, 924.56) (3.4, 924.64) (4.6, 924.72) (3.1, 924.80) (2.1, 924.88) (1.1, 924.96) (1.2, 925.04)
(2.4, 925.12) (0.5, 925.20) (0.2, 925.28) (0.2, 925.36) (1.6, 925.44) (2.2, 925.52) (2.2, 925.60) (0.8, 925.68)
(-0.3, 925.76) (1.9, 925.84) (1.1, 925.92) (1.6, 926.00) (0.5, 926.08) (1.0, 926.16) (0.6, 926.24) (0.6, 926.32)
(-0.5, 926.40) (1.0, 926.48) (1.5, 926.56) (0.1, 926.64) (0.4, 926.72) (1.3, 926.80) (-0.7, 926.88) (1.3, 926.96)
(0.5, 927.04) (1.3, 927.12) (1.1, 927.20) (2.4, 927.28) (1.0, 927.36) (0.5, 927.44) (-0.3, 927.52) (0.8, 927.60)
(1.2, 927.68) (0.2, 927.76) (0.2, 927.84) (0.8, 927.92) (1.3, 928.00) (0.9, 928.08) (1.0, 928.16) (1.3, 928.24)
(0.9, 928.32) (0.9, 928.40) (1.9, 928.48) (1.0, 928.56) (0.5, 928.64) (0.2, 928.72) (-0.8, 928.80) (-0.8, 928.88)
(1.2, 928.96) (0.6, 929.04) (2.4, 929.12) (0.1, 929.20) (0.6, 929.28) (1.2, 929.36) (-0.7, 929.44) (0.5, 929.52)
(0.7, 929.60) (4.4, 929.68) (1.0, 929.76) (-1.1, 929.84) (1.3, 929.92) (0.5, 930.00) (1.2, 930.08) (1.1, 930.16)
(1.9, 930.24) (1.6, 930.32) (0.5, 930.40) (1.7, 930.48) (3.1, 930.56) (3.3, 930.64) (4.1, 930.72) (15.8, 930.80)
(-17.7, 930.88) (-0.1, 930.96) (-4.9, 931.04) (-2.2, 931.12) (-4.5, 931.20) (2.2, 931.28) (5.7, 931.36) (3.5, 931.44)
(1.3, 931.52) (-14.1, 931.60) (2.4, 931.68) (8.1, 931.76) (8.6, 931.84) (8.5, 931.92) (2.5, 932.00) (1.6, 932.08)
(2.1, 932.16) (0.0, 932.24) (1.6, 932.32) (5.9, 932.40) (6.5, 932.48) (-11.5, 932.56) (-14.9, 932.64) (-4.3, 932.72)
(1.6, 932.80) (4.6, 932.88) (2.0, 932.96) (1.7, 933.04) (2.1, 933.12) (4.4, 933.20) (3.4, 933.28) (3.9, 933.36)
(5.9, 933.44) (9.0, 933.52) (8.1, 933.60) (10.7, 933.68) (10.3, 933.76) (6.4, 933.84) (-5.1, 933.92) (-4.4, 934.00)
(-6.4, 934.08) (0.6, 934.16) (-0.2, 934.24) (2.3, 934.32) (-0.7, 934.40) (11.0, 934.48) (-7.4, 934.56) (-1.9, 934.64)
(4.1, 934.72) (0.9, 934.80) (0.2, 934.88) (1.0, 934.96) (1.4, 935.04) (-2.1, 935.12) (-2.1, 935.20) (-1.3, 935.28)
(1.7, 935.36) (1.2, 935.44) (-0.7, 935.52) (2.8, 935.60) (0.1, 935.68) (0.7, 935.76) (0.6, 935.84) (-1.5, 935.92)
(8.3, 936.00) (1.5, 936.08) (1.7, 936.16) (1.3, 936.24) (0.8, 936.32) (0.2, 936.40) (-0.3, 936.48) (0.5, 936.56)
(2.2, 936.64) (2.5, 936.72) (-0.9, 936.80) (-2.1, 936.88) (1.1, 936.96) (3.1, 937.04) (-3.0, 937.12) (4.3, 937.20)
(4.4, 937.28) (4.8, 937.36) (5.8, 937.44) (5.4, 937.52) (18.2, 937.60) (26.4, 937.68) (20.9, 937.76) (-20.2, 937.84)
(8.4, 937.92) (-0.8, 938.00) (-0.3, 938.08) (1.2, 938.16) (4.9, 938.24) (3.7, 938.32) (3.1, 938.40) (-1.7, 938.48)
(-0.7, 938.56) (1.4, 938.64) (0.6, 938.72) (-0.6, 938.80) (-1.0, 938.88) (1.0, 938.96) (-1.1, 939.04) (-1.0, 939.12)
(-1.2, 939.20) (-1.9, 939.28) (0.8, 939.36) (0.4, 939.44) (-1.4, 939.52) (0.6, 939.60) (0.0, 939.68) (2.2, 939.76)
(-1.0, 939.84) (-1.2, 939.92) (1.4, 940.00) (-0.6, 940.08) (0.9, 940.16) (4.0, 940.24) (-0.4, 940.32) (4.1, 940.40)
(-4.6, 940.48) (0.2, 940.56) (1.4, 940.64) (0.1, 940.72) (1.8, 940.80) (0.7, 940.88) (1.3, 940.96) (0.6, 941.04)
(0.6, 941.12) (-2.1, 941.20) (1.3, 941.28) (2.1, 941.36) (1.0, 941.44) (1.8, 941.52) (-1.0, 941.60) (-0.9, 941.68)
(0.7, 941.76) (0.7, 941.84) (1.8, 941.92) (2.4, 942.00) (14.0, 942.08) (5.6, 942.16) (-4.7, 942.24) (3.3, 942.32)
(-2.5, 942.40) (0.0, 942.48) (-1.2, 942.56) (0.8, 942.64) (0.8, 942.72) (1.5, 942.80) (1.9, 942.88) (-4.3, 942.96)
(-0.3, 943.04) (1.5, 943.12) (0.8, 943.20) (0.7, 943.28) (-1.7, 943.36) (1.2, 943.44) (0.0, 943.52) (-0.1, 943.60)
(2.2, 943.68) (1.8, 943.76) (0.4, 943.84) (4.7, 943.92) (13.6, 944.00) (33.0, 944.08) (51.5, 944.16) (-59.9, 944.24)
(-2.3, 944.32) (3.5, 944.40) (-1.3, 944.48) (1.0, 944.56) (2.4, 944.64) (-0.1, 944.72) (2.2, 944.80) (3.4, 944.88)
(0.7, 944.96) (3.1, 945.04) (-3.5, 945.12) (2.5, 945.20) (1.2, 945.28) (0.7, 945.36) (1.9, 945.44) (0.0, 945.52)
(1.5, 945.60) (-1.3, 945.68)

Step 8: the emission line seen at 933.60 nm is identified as [O III]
